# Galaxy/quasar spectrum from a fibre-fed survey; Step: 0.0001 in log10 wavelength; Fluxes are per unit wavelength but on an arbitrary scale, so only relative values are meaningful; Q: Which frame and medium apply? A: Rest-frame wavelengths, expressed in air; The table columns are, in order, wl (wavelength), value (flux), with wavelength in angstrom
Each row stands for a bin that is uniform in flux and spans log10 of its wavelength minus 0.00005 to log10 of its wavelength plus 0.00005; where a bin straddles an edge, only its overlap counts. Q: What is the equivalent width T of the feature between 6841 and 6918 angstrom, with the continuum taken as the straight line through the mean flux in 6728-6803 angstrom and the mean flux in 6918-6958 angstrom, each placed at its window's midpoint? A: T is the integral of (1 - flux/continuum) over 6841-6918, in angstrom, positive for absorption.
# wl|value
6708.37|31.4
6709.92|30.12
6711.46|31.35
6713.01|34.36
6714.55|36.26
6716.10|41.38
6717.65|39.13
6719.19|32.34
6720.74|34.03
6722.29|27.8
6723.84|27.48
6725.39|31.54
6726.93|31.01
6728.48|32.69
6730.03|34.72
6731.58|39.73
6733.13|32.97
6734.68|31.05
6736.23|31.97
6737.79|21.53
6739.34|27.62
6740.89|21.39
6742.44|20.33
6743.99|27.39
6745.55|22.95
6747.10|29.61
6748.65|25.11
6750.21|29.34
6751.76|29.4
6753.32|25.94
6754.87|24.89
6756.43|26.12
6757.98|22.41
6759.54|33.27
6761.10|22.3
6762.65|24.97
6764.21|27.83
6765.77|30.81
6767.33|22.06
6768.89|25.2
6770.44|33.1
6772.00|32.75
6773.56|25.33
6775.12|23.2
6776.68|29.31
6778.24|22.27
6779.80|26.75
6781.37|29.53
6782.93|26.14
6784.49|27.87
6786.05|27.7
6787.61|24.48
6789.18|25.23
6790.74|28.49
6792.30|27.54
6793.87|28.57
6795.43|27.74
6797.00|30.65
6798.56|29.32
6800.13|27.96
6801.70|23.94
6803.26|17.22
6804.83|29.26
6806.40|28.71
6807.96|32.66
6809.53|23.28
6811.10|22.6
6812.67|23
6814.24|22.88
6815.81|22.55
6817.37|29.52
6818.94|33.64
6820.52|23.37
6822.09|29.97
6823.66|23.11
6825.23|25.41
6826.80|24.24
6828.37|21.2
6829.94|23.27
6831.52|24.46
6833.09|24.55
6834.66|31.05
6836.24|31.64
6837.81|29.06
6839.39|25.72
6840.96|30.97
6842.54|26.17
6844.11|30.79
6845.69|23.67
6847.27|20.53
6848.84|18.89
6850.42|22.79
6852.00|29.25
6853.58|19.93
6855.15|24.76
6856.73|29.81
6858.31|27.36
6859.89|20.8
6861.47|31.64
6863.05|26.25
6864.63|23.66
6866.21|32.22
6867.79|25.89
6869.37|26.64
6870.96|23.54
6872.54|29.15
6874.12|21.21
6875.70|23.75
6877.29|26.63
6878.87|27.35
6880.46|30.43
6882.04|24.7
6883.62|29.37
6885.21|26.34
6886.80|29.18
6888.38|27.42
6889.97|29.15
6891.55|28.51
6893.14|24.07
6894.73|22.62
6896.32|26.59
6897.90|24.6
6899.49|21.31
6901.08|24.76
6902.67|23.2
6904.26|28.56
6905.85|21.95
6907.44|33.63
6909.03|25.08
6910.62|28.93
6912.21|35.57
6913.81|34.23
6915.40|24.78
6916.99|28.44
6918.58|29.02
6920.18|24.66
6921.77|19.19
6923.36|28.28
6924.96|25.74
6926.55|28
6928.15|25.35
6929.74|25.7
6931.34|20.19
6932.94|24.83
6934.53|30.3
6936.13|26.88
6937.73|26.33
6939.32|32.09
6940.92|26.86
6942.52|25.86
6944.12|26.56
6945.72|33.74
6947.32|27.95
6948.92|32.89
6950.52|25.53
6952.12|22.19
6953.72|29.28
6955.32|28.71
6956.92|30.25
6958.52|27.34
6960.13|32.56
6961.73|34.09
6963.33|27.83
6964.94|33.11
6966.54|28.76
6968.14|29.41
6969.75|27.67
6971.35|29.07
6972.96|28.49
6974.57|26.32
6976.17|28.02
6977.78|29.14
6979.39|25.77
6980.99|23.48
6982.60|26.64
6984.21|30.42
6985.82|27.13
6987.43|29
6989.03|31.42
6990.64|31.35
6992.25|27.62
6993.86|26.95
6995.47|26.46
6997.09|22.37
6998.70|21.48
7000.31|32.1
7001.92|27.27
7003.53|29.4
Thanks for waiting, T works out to 2.1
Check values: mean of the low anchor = 27.4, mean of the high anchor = 27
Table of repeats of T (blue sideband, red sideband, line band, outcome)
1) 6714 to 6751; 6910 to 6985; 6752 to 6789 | 4.0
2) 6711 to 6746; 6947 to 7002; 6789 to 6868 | 9.6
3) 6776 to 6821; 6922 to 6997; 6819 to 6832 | 0.9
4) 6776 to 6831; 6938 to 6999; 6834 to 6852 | 0.1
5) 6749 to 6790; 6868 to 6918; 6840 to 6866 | 1.2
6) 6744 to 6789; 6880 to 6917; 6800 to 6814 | 0.9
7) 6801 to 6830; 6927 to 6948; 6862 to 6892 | -0.8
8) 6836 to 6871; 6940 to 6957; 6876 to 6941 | 1.1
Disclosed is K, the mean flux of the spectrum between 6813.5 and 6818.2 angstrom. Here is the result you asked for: 25.1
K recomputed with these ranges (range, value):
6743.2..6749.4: 26.3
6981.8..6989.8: 28.9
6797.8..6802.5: 27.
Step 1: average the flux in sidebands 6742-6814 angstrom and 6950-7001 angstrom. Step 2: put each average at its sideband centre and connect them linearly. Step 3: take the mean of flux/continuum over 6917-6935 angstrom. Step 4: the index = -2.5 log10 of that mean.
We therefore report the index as 0.09 mag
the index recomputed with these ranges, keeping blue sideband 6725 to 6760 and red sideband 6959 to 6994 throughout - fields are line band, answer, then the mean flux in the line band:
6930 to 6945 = 0.08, 26.7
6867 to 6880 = 0.12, 25.6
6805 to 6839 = 0.09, 26.2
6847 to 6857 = 0.21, 23.6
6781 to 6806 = 0.06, 27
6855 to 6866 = 0.07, 26.7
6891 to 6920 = 0.07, 26.9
